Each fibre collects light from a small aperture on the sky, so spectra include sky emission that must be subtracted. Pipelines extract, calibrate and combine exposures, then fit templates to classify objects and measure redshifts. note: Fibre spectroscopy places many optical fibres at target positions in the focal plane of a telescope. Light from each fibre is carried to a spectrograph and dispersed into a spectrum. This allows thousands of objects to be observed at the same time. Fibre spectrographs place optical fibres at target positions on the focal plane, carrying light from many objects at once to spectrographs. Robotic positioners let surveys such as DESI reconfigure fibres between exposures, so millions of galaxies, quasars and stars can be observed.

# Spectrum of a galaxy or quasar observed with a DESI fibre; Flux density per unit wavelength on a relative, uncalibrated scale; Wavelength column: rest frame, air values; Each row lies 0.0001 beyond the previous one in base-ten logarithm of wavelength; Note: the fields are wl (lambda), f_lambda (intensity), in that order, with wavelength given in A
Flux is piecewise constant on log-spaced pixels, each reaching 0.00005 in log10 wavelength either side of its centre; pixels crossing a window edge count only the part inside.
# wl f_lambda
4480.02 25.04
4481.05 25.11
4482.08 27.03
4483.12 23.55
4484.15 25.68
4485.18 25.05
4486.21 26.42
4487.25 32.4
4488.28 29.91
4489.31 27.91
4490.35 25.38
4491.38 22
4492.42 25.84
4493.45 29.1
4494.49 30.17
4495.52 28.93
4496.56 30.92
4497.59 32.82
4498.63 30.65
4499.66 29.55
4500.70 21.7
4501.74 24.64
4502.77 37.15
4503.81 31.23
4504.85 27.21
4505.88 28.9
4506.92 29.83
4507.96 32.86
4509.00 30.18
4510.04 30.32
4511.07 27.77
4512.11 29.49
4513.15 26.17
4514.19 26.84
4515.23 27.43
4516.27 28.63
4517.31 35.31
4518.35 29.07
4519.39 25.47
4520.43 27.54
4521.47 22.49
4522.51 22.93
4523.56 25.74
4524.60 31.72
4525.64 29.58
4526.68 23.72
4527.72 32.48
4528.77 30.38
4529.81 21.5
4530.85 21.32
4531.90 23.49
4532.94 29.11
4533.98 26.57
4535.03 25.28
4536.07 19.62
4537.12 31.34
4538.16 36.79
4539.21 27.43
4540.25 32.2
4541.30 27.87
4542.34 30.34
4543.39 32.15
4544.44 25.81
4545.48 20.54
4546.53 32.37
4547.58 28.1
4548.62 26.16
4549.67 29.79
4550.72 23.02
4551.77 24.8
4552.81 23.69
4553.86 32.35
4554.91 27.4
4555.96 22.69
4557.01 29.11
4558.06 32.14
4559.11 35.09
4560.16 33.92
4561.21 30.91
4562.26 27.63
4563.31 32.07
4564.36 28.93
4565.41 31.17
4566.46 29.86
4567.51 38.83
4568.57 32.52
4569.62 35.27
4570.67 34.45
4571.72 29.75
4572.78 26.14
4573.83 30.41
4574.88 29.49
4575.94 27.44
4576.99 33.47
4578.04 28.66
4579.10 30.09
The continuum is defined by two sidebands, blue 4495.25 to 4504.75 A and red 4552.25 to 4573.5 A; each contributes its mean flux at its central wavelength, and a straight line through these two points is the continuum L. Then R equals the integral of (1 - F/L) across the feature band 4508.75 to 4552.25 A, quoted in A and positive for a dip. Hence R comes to 3.7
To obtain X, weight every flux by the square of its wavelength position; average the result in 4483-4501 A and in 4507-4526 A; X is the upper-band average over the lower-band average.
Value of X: 1.0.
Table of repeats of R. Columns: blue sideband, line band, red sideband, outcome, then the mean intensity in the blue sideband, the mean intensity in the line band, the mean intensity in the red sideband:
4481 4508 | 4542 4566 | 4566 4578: 1.6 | 28.2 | 28.7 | 31.5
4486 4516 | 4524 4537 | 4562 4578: 1.5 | 28.8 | 26.4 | 31.2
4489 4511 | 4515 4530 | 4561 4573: 1.0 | 28.9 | 27.7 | 31.6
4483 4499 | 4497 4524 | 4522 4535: -1.3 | 28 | 28.5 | 26.5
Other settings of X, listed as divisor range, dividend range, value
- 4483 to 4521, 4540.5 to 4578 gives 1.06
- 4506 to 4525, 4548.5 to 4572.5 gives 1.08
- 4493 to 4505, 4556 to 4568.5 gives 1.09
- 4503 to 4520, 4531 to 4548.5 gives 0.96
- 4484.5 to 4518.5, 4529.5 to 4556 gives 0.96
